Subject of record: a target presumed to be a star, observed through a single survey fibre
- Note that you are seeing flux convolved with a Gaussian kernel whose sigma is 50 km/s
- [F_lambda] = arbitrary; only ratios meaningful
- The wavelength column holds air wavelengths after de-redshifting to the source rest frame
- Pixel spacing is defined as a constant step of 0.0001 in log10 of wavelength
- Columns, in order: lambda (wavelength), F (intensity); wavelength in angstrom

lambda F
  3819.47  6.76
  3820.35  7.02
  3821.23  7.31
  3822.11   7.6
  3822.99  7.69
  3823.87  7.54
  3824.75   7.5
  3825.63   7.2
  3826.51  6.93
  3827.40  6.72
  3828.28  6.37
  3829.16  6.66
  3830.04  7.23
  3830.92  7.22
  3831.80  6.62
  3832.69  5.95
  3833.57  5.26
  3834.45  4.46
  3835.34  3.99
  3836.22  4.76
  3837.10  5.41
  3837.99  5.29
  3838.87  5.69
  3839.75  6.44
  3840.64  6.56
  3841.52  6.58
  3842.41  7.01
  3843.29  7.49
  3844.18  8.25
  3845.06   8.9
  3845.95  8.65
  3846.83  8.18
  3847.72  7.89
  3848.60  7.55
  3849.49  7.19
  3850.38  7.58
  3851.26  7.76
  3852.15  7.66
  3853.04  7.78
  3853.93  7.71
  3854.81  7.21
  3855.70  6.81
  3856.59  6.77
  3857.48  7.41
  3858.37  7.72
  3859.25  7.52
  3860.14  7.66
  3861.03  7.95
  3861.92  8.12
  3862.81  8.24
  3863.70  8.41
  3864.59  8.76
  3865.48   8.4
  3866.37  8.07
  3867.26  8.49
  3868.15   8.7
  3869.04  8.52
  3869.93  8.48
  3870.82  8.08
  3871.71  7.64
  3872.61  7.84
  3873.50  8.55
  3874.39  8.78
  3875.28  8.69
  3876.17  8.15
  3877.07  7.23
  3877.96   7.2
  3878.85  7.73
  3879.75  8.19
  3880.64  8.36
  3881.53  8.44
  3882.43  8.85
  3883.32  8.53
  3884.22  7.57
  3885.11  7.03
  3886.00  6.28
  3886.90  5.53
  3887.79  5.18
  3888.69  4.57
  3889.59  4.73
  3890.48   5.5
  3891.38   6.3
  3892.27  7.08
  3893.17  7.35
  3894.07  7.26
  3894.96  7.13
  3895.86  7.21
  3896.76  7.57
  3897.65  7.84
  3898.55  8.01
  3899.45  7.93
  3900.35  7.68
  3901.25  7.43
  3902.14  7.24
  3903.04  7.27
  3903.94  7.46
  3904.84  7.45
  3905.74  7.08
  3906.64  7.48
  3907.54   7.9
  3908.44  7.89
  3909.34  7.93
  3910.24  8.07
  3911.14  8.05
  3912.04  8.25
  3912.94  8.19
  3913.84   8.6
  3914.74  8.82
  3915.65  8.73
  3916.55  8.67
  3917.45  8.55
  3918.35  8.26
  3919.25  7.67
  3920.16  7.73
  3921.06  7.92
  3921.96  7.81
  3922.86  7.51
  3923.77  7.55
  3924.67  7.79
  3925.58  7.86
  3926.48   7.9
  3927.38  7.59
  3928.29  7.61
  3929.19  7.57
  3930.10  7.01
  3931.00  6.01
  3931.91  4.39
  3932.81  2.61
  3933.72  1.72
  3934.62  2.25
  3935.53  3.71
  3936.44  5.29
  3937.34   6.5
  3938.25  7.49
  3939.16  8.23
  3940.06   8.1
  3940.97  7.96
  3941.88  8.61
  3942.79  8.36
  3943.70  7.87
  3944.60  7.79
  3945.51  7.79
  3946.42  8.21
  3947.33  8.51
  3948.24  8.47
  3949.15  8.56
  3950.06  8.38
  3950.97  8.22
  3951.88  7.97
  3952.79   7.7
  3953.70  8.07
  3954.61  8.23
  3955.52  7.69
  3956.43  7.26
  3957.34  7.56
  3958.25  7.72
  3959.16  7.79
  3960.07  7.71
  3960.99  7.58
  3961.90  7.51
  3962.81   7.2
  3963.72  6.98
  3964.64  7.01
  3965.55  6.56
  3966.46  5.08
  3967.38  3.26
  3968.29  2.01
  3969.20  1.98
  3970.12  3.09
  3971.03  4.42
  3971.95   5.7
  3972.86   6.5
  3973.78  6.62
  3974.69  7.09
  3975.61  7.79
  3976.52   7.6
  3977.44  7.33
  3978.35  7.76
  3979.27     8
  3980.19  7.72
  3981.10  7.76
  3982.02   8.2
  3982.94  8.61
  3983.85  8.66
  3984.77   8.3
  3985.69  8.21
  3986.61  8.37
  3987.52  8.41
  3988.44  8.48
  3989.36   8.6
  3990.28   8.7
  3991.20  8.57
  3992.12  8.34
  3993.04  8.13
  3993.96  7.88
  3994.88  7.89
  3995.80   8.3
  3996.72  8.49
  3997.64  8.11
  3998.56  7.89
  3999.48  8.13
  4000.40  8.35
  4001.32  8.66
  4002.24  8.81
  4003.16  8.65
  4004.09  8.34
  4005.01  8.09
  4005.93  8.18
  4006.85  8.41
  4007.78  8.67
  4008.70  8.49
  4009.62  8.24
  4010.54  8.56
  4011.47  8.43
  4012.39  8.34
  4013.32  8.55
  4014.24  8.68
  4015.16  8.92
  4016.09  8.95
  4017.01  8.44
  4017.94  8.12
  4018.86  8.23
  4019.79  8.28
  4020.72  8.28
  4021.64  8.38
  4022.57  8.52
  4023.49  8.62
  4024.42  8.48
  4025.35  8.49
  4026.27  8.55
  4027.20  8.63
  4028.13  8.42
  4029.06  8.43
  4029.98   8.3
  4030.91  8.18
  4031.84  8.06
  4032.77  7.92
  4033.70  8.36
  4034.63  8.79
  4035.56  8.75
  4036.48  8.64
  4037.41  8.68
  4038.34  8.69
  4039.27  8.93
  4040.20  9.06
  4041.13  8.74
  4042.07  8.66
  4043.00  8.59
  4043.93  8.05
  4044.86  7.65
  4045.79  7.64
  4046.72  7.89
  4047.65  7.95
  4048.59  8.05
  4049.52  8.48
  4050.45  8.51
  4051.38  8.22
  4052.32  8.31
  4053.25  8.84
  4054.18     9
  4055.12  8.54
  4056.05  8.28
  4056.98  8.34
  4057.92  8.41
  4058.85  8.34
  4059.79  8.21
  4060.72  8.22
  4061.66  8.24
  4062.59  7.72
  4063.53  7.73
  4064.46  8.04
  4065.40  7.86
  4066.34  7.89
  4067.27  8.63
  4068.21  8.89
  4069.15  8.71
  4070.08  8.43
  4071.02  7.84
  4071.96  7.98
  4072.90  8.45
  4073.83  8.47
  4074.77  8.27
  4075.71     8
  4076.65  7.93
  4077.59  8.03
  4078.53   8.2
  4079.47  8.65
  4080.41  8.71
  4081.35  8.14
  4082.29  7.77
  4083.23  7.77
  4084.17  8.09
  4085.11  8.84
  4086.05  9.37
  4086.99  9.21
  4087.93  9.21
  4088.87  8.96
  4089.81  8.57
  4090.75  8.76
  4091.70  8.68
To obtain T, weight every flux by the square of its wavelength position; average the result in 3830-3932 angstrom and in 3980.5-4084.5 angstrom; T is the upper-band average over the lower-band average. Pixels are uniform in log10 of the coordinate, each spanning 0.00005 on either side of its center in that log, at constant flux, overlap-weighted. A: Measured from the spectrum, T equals 1.21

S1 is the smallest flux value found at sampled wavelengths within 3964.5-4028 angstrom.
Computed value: 1.98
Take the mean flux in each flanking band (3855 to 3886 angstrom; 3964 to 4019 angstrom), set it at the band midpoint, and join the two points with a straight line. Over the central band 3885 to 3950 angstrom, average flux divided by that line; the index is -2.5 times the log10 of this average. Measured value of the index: 0.09 mag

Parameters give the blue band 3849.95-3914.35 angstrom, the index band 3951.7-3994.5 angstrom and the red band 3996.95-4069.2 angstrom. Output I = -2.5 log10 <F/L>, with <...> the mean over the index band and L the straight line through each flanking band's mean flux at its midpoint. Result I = 0.13 mag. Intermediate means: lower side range 7.61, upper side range 8.39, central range 7.18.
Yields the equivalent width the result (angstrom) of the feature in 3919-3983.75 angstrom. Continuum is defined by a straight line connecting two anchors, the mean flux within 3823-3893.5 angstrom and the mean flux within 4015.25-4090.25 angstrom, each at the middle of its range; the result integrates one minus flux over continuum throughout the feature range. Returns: 7.2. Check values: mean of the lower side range 7.25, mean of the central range 6.93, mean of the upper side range 8.39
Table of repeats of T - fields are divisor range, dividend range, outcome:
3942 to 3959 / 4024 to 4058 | 1.10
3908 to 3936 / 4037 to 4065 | 1.25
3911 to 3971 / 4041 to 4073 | 1.24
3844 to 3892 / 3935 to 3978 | 0.95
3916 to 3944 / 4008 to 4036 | 1.28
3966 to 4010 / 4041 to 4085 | 1.14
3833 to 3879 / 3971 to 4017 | 1.17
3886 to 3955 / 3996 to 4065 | 1.22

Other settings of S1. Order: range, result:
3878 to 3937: 1.72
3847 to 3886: 6.28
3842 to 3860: 6.77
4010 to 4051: 7.64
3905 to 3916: 7.08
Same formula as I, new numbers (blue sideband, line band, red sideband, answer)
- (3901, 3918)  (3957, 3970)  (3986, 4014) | 0.33 mag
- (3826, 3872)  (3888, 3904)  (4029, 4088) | 0.08 mag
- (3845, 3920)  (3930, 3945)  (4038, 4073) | 0.28 mag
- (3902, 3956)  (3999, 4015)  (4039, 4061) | -0.06 mag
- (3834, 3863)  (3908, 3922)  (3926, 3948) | -0.21 mag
